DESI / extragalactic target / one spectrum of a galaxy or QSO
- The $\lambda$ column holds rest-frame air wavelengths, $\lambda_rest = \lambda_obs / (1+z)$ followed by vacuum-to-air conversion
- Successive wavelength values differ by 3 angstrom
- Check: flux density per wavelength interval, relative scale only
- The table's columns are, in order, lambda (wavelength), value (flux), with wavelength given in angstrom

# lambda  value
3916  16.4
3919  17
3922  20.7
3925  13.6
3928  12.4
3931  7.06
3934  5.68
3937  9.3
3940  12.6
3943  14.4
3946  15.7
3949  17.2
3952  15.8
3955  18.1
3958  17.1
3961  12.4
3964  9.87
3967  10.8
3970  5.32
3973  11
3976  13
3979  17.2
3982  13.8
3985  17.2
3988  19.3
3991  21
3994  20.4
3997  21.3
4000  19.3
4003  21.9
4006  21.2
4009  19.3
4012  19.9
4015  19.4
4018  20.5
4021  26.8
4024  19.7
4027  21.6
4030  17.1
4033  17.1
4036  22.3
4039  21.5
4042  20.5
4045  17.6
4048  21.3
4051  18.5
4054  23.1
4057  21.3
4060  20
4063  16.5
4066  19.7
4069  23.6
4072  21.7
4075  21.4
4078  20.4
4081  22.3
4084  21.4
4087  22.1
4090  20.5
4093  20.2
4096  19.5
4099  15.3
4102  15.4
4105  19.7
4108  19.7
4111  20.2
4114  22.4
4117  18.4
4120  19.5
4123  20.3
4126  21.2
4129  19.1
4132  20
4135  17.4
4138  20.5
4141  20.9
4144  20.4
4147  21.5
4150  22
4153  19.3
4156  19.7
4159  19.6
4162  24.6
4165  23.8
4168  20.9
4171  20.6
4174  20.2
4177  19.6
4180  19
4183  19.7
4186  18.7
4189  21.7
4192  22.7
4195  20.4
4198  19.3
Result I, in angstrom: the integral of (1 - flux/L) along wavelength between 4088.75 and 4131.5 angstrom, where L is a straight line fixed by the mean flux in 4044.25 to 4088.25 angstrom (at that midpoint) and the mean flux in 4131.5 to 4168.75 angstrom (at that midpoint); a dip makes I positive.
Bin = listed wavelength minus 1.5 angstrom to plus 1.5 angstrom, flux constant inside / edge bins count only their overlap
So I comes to 2.9 angstrom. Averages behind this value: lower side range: 20.8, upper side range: 20.8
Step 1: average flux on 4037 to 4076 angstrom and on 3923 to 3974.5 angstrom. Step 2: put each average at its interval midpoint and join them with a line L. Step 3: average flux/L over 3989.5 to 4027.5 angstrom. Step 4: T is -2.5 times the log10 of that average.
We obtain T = -0.24 mag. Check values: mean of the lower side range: 12.3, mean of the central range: 20.9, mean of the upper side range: 20.5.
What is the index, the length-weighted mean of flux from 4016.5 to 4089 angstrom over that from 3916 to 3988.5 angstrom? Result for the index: 1.53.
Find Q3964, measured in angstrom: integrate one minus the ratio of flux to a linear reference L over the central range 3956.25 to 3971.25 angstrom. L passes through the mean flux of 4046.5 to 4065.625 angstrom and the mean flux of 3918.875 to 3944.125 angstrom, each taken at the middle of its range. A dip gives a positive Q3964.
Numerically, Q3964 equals 3.0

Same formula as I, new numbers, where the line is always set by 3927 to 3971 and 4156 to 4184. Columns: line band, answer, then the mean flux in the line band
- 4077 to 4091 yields -3.09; 21.4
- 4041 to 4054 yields -3.00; 19.9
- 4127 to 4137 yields 0.18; 19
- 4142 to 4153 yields -0.57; 21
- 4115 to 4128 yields -0.64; 19.9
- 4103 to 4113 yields -0.71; 19.8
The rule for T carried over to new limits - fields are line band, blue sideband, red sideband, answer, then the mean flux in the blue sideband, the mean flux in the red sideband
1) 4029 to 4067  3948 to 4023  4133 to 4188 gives -0.08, 17.2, 20.5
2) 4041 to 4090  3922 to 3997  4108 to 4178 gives -0.17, 14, 20.5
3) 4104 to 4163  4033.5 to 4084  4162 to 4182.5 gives 0.03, 20.7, 20.9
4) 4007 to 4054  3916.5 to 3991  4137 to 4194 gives -0.24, 13.8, 20.8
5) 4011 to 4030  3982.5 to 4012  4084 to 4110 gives -0.07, 19.9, 19.2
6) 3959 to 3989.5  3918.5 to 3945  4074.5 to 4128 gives 0.10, 12.4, 20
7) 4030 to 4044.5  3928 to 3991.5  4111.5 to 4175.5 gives -0.20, 13.4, 20.6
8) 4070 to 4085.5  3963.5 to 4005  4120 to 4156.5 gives -0.16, 16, 20.2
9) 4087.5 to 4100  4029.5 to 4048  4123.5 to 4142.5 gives 0.03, 19.6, 19.9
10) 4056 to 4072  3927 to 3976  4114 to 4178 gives -0.19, 12.2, 20.5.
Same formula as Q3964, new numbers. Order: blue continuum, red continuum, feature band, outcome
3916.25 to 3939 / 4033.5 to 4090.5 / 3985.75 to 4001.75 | -3.5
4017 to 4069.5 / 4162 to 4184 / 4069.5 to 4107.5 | 0.9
